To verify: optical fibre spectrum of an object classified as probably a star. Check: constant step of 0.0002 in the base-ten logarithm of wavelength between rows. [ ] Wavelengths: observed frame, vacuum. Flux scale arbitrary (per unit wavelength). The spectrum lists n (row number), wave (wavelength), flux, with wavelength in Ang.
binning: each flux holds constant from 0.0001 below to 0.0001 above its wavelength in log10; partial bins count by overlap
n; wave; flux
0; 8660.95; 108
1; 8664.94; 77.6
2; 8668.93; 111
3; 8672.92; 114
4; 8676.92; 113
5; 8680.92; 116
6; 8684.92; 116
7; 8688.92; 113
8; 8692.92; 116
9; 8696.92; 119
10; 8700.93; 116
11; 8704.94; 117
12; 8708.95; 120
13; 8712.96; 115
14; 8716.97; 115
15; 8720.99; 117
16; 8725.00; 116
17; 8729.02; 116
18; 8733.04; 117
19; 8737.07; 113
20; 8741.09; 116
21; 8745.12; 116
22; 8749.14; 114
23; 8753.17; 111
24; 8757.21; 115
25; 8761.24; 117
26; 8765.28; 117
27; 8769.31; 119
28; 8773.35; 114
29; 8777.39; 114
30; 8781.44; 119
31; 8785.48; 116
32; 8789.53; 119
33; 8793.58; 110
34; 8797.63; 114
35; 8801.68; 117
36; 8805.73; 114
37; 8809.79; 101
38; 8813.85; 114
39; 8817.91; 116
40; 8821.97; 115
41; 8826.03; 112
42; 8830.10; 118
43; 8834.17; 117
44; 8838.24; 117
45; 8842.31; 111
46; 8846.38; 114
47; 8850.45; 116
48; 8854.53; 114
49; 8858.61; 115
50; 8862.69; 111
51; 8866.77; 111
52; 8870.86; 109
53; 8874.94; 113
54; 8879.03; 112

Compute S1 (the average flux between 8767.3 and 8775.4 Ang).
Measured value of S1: 116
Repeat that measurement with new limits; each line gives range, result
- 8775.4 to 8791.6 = 117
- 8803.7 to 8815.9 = 110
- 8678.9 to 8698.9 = 116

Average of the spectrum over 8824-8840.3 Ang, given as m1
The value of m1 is 116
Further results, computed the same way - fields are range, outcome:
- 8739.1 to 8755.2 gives 114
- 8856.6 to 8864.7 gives 113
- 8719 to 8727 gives 117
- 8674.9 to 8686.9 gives 115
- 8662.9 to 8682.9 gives 106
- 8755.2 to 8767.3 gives 116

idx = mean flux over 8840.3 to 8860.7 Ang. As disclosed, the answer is 114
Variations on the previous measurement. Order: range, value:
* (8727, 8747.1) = 116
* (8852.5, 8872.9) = 112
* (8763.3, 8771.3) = 118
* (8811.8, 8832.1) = 115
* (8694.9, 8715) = 117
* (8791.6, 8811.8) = 111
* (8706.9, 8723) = 117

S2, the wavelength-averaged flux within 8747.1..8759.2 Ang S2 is 113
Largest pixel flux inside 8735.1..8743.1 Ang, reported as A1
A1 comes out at 116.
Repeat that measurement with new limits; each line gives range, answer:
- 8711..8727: 117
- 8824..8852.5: 118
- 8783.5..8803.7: 119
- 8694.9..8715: 120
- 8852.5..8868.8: 115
